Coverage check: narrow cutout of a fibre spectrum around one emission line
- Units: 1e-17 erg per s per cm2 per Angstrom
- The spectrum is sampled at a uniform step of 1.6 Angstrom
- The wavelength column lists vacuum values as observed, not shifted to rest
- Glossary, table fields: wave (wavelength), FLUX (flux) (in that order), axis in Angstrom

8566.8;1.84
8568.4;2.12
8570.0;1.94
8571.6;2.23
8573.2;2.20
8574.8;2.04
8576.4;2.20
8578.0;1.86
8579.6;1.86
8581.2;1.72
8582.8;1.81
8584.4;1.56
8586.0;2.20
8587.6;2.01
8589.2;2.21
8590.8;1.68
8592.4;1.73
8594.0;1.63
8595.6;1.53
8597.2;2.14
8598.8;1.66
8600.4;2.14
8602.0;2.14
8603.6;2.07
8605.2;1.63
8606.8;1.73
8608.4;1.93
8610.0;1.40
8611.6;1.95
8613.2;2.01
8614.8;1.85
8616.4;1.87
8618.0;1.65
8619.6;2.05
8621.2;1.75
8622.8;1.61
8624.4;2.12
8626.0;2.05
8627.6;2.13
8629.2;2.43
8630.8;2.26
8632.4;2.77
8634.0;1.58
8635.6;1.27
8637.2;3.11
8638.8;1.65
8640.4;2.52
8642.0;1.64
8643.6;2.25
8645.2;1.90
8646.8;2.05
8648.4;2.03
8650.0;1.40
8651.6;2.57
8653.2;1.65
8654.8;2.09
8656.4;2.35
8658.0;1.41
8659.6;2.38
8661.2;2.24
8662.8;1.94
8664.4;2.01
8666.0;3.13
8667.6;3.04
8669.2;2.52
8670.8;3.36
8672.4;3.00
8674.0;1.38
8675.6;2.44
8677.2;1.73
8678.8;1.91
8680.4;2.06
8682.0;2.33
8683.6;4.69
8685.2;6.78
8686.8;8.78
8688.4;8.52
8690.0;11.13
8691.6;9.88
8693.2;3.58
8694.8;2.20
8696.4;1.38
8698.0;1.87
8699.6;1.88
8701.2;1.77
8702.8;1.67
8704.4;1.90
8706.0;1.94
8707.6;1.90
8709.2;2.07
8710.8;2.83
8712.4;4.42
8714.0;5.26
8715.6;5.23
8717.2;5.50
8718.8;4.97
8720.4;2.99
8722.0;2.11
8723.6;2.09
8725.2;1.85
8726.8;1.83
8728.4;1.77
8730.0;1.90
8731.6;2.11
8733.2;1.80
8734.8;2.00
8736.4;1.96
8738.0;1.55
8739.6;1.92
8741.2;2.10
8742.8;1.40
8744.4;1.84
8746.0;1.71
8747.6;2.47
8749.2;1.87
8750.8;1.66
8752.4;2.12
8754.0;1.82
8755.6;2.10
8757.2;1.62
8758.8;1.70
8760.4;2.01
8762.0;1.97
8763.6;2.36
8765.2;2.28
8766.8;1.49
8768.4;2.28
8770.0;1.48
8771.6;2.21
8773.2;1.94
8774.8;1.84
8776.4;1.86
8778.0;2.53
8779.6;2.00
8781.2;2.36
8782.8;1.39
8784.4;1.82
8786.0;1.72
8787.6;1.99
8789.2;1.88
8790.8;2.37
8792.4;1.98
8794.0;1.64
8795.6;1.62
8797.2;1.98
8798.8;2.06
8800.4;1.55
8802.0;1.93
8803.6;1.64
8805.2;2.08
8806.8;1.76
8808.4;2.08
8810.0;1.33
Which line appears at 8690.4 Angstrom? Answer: H-alpha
